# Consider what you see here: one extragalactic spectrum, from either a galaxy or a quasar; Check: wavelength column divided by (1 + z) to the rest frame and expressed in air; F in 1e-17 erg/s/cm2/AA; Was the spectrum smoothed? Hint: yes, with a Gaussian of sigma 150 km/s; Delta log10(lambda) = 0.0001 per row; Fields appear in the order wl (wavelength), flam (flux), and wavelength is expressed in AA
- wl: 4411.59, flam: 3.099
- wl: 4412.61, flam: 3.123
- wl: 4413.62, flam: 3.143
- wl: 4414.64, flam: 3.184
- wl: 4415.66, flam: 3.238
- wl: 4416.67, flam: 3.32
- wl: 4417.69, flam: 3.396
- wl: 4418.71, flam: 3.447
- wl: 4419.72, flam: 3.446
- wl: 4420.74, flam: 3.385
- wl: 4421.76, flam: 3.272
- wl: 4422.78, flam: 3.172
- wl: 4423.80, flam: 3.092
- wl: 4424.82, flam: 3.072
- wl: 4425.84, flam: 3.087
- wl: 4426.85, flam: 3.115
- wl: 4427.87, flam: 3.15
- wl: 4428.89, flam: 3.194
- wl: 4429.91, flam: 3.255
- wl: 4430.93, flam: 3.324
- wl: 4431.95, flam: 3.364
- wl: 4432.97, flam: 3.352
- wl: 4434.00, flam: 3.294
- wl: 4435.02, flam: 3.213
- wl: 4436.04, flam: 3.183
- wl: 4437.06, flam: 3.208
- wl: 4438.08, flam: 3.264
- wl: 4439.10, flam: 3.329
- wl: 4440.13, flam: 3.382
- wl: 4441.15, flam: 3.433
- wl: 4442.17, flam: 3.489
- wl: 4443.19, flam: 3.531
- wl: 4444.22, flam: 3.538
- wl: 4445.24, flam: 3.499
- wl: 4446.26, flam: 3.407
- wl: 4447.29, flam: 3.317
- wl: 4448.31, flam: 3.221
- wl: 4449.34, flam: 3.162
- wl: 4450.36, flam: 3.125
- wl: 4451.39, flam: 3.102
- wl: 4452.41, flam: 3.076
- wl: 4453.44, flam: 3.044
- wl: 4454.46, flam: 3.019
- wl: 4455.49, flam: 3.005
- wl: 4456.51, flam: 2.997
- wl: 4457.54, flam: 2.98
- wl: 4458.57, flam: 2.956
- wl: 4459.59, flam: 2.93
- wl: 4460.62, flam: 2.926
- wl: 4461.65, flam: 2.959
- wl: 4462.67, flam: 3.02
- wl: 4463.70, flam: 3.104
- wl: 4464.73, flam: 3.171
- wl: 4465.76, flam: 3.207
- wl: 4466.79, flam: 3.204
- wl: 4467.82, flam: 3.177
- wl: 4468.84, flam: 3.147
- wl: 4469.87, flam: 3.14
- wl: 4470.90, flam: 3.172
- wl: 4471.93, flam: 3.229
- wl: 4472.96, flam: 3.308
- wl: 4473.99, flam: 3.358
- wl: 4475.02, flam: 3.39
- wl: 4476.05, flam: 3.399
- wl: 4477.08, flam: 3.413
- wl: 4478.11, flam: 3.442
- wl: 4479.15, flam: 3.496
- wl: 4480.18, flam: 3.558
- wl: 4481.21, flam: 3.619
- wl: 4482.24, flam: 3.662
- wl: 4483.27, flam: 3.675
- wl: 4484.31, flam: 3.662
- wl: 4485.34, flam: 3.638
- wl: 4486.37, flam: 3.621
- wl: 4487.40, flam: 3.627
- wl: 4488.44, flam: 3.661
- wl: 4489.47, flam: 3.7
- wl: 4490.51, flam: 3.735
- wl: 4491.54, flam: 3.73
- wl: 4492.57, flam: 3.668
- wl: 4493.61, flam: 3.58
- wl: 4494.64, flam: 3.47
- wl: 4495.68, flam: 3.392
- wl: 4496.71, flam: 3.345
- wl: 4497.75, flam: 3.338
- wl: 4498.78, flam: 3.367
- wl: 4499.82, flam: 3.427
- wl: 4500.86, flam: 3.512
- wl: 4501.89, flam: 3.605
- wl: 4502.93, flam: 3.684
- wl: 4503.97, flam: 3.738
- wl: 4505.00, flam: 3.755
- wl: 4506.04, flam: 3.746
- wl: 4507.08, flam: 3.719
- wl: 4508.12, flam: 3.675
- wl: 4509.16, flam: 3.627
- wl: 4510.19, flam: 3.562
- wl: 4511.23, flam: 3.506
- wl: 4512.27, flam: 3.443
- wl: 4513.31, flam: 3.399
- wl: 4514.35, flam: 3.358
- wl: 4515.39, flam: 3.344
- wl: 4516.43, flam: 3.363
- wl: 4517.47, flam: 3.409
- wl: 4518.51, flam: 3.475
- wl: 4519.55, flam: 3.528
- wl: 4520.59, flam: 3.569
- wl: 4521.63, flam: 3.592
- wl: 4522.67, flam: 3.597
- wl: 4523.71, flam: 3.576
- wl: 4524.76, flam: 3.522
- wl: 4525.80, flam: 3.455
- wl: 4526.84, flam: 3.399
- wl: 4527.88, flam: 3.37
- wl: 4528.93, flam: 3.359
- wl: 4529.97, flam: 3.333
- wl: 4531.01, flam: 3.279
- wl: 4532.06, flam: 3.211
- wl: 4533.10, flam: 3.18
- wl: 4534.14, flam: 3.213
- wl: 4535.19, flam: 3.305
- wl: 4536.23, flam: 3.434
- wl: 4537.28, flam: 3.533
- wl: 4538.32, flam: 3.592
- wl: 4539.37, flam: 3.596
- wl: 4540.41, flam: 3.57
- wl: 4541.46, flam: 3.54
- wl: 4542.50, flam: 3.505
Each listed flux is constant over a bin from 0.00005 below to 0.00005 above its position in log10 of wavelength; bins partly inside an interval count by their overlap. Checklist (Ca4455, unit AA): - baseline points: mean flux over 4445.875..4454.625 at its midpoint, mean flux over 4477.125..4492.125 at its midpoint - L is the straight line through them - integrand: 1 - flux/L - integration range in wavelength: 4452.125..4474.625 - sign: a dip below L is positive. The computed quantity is 1.6 AA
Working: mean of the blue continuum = 3.17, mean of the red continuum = 3.62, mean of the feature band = 3.1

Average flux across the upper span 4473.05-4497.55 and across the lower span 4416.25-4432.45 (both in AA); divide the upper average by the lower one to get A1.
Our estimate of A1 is 1.1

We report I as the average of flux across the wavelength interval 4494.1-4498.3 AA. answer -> 3.39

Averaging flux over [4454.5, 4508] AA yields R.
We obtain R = 3.4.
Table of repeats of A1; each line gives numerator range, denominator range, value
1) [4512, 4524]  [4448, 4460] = 1.14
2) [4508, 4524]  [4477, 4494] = 0.97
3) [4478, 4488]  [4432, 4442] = 1.09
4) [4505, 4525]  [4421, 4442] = 1.09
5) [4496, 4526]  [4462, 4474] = 1.11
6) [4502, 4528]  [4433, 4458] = 1.09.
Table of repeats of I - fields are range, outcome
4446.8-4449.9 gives 3.23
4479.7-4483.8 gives 3.63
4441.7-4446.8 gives 3.49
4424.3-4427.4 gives 3.1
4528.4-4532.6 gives 3.29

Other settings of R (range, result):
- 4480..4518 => 3.57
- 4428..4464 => 3.21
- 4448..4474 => 3.1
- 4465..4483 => 3.35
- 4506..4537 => 3.45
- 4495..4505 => 3.5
